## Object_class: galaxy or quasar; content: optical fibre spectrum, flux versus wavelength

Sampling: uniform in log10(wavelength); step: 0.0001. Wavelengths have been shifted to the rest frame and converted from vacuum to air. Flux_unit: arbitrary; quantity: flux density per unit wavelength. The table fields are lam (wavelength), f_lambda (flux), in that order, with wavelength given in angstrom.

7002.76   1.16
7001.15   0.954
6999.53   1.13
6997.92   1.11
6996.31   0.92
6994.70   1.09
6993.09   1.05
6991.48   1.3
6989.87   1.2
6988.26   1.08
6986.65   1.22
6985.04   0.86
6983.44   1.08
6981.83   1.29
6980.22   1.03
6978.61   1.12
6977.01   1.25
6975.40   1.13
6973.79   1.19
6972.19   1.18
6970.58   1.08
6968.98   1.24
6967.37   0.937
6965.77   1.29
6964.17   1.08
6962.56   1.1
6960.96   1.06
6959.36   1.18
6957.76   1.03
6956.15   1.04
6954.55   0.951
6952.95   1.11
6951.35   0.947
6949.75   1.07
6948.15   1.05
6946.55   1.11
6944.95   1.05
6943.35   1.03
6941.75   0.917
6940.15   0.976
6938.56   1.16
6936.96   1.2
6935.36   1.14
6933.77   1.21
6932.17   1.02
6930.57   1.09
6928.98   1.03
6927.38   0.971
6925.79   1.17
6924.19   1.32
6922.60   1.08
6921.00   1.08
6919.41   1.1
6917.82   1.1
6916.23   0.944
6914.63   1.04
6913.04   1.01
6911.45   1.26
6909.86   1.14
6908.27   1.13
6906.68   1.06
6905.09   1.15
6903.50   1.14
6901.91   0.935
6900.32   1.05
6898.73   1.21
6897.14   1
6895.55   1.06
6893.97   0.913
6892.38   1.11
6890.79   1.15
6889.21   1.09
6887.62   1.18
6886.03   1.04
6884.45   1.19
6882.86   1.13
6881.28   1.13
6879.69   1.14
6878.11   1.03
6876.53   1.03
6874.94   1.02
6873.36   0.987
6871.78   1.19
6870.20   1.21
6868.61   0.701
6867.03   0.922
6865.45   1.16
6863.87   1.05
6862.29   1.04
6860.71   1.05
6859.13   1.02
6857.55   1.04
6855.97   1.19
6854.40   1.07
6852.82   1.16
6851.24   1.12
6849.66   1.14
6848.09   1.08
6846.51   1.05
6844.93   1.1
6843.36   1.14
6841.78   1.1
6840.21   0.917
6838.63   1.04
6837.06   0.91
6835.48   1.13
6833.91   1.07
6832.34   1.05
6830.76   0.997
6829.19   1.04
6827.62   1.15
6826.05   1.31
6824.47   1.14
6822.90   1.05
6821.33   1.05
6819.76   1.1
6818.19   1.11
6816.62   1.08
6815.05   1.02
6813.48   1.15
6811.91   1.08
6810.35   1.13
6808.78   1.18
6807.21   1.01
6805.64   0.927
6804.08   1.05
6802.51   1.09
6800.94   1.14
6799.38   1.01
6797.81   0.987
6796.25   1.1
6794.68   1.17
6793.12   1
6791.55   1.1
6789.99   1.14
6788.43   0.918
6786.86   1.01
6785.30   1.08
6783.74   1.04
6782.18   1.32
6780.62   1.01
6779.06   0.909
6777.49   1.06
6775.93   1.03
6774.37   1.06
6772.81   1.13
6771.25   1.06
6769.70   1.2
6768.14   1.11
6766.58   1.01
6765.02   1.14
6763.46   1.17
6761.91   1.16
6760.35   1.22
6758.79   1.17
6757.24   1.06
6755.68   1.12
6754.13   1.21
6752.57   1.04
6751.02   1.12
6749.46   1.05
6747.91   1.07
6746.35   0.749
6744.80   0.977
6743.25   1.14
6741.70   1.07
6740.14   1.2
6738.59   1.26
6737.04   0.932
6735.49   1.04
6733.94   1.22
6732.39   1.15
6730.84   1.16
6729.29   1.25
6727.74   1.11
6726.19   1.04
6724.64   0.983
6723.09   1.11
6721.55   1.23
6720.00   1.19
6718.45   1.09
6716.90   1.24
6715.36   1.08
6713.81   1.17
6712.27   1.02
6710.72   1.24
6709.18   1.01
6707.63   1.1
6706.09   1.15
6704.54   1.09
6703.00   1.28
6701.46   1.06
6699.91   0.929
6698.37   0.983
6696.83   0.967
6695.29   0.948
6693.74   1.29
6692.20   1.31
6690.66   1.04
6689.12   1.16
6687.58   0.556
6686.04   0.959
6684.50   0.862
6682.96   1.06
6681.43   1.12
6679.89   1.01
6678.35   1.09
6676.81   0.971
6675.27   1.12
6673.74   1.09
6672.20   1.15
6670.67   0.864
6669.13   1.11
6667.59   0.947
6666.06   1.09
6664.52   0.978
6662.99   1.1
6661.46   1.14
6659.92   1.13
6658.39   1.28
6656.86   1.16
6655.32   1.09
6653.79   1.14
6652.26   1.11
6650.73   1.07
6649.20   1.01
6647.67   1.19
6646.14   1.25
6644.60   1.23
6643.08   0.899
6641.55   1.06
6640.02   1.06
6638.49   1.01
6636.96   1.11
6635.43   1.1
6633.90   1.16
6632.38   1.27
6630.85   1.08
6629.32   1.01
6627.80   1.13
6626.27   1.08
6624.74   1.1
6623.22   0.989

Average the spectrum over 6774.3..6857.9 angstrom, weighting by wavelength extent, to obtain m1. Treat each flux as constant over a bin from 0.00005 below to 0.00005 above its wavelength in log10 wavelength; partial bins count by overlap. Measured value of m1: 1.08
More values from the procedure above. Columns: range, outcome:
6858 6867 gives 1.05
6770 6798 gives 1.07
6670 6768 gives 1.09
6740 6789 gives 1.08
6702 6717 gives 1.13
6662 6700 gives 1.03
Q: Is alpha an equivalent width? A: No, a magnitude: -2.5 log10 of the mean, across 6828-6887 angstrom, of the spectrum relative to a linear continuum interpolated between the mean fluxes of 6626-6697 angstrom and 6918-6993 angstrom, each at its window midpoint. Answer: 0.03 mag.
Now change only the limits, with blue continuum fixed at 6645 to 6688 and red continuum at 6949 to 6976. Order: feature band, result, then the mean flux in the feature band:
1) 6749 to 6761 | -0.05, 1.12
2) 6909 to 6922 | 0.01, 1.08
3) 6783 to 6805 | 0.02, 1.06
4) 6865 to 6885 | 0.02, 1.06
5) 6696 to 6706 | 0.01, 1.06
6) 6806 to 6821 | -0.01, 1.09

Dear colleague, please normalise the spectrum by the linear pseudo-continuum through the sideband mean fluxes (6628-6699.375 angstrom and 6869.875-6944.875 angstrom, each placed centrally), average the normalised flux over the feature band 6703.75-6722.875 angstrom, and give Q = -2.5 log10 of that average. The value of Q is -0.06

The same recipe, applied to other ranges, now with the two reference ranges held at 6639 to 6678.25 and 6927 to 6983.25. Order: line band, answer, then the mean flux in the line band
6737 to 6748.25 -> 0.03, 1.06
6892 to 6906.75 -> 0.03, 1.06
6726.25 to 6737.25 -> -0.04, 1.13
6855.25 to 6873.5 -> 0.04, 1.05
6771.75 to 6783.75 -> 0.02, 1.07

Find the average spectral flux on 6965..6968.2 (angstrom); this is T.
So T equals 1.11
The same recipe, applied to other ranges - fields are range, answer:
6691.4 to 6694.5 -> 1.3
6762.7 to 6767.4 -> 1.1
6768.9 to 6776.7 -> 1.1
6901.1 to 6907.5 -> 1.07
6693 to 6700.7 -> 1.02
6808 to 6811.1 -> 1.15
